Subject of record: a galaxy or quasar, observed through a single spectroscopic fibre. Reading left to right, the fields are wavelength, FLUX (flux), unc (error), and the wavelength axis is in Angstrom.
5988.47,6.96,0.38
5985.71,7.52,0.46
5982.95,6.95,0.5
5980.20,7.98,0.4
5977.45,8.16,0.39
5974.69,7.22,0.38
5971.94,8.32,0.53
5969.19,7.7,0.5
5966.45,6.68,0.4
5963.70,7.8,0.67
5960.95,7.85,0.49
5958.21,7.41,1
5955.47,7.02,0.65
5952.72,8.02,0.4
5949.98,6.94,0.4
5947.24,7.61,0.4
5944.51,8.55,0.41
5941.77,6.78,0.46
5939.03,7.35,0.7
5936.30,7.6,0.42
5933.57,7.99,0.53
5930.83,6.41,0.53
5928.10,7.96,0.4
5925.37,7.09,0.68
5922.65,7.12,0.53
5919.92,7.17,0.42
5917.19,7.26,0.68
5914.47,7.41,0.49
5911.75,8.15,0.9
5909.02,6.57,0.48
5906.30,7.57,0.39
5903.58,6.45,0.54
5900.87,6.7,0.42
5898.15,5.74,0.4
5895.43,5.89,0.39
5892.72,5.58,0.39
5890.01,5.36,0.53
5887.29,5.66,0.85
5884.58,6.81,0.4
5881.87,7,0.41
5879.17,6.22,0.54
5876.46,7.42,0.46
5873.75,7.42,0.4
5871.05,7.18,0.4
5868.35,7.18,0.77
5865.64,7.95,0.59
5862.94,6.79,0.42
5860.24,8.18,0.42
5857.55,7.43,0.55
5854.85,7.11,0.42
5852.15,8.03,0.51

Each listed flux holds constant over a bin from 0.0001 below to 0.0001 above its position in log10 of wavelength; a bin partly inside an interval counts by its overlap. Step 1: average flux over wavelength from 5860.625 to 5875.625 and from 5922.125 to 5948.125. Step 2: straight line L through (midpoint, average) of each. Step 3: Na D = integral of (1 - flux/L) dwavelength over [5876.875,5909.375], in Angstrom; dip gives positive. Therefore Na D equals 4.7 Angstrom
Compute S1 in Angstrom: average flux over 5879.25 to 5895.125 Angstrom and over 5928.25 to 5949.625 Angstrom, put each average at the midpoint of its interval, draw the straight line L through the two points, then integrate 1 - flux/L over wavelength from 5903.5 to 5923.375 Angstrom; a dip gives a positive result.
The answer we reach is -1.4 Angstrom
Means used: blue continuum 6.08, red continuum 7.47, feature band 7.26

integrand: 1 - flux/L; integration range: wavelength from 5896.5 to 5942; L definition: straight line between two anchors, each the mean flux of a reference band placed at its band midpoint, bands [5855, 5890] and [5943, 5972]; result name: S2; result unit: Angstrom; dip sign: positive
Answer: 1.3 Angstrom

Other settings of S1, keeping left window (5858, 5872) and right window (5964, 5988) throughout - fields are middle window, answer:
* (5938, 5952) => 0.1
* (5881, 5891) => 1.7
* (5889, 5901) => 2.7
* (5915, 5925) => 0.4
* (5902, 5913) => 0.5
